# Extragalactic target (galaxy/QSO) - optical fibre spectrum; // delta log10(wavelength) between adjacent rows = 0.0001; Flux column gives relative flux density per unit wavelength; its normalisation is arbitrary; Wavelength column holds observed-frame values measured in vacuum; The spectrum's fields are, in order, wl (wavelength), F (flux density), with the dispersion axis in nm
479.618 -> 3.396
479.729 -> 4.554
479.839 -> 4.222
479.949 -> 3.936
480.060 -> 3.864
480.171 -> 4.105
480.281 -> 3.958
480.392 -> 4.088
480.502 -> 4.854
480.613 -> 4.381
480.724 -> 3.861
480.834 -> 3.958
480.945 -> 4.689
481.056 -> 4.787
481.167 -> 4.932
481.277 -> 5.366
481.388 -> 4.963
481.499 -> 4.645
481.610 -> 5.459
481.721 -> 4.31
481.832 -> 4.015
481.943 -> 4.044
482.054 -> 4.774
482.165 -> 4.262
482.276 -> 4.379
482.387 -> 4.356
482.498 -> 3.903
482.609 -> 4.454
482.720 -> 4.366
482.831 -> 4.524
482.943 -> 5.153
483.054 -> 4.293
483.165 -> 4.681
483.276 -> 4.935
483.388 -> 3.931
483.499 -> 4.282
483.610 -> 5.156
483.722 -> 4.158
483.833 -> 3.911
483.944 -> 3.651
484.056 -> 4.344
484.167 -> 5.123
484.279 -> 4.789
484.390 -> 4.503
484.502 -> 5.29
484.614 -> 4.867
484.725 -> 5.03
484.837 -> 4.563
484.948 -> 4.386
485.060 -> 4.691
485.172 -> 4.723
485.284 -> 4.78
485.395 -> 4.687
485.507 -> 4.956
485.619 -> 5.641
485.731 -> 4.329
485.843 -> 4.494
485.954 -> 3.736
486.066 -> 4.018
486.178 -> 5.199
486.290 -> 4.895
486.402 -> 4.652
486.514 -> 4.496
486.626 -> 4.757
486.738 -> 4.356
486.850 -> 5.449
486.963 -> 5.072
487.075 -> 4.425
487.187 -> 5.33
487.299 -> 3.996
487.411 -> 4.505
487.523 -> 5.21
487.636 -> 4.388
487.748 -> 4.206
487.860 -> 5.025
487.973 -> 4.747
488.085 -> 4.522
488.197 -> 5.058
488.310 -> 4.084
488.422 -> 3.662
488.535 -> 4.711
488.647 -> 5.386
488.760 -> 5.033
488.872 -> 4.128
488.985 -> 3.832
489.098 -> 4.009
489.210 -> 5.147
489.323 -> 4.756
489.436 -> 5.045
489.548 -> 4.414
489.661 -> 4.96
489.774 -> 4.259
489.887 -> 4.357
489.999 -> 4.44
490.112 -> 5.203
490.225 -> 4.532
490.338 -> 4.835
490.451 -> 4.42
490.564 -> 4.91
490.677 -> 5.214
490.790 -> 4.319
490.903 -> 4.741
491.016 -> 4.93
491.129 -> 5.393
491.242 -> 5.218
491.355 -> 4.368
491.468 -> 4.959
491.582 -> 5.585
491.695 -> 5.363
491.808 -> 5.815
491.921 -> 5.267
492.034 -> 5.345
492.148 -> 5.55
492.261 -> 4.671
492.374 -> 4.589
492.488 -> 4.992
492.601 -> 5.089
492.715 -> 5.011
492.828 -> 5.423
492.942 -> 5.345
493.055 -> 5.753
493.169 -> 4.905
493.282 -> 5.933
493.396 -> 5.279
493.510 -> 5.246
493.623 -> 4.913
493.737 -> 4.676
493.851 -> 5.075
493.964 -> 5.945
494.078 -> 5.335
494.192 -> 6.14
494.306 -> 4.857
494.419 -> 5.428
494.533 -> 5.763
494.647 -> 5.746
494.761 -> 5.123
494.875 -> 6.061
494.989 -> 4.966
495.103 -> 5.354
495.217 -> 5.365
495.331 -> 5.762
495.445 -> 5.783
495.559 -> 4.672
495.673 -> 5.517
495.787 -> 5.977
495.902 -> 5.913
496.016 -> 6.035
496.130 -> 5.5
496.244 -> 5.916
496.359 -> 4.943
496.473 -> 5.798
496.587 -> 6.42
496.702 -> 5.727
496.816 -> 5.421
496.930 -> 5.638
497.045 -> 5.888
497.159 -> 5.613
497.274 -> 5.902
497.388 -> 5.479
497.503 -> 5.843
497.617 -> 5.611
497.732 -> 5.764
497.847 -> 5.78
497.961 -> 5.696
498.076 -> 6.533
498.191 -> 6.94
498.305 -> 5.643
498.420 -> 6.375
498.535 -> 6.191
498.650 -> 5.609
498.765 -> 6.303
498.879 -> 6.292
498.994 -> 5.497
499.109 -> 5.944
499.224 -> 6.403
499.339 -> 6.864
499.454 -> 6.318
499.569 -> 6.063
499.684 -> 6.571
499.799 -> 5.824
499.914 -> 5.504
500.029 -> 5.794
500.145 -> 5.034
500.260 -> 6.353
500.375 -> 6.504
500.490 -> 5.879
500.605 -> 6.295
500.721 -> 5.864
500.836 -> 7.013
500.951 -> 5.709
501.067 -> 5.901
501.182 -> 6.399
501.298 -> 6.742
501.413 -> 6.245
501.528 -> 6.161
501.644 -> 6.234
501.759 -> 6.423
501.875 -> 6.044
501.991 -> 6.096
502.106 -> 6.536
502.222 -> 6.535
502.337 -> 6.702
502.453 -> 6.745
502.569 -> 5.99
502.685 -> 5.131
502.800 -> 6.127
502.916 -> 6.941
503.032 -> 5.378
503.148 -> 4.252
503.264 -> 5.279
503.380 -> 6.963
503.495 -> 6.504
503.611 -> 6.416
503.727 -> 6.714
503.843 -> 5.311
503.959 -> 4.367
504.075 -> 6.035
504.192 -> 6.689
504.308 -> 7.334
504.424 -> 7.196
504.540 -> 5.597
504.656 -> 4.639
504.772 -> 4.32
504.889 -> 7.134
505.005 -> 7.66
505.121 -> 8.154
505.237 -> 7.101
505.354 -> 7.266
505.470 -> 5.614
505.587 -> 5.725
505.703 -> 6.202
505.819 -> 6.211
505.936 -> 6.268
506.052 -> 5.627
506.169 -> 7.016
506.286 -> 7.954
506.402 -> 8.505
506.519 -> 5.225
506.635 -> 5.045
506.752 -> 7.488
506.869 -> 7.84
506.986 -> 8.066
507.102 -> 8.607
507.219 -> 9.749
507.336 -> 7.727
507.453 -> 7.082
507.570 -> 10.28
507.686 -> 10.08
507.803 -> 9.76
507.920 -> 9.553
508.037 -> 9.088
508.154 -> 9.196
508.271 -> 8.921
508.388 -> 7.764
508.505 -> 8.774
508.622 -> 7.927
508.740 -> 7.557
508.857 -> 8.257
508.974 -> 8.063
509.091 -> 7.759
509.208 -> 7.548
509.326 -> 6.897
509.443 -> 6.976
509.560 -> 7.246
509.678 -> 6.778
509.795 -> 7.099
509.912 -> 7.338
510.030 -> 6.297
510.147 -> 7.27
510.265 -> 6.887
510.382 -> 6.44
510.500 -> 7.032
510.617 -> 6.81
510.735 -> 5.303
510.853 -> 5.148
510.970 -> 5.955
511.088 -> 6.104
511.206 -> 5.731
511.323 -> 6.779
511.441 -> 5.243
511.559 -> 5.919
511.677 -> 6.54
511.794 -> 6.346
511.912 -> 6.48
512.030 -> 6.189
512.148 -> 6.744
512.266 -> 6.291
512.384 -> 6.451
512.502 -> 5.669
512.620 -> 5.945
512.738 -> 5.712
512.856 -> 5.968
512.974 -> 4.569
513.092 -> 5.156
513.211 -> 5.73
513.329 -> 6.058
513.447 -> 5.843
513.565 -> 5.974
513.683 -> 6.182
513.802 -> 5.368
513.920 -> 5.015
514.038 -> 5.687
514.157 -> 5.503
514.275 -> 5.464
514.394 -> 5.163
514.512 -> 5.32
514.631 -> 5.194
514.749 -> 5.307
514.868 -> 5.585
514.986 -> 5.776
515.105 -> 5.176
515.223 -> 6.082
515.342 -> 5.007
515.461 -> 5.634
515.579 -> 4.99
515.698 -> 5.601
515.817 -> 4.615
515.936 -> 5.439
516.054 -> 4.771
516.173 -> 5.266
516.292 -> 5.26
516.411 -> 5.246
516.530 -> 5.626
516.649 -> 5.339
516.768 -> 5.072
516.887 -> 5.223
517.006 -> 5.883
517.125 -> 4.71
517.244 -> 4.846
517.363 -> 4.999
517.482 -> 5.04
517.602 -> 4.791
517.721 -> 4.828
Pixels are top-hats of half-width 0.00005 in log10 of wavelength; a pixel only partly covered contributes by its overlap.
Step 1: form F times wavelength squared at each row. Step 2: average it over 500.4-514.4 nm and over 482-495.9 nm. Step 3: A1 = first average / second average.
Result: 1.46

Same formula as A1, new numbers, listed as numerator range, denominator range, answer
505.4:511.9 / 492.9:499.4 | 1.34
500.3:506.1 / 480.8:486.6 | 1.46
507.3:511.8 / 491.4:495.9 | 1.47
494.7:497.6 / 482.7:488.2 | 1.27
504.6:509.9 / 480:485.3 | 1.84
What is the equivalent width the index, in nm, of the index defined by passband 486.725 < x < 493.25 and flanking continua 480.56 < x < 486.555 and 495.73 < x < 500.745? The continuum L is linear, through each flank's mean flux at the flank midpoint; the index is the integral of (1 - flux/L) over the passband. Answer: 0.42 nm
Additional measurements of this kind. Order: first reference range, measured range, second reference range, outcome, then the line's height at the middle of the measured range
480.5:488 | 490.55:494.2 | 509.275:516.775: -0.162 nm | 4.96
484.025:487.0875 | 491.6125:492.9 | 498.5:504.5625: 0.028 nm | 5.32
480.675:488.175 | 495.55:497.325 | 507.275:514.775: -0.045 nm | 5.56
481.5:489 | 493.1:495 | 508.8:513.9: -0.074 nm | 5.19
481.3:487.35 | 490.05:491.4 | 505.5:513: 0.102 nm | 5.24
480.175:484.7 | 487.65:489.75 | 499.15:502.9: 0.203 nm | 5.08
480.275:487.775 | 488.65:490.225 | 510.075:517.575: 0.057 nm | 4.78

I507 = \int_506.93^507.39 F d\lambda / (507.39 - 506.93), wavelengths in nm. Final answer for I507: 8.55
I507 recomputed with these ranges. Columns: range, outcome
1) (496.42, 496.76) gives 5.98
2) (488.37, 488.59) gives 4.18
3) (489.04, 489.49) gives 4.73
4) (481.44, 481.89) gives 4.6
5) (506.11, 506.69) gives 6.76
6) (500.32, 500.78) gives 6.14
